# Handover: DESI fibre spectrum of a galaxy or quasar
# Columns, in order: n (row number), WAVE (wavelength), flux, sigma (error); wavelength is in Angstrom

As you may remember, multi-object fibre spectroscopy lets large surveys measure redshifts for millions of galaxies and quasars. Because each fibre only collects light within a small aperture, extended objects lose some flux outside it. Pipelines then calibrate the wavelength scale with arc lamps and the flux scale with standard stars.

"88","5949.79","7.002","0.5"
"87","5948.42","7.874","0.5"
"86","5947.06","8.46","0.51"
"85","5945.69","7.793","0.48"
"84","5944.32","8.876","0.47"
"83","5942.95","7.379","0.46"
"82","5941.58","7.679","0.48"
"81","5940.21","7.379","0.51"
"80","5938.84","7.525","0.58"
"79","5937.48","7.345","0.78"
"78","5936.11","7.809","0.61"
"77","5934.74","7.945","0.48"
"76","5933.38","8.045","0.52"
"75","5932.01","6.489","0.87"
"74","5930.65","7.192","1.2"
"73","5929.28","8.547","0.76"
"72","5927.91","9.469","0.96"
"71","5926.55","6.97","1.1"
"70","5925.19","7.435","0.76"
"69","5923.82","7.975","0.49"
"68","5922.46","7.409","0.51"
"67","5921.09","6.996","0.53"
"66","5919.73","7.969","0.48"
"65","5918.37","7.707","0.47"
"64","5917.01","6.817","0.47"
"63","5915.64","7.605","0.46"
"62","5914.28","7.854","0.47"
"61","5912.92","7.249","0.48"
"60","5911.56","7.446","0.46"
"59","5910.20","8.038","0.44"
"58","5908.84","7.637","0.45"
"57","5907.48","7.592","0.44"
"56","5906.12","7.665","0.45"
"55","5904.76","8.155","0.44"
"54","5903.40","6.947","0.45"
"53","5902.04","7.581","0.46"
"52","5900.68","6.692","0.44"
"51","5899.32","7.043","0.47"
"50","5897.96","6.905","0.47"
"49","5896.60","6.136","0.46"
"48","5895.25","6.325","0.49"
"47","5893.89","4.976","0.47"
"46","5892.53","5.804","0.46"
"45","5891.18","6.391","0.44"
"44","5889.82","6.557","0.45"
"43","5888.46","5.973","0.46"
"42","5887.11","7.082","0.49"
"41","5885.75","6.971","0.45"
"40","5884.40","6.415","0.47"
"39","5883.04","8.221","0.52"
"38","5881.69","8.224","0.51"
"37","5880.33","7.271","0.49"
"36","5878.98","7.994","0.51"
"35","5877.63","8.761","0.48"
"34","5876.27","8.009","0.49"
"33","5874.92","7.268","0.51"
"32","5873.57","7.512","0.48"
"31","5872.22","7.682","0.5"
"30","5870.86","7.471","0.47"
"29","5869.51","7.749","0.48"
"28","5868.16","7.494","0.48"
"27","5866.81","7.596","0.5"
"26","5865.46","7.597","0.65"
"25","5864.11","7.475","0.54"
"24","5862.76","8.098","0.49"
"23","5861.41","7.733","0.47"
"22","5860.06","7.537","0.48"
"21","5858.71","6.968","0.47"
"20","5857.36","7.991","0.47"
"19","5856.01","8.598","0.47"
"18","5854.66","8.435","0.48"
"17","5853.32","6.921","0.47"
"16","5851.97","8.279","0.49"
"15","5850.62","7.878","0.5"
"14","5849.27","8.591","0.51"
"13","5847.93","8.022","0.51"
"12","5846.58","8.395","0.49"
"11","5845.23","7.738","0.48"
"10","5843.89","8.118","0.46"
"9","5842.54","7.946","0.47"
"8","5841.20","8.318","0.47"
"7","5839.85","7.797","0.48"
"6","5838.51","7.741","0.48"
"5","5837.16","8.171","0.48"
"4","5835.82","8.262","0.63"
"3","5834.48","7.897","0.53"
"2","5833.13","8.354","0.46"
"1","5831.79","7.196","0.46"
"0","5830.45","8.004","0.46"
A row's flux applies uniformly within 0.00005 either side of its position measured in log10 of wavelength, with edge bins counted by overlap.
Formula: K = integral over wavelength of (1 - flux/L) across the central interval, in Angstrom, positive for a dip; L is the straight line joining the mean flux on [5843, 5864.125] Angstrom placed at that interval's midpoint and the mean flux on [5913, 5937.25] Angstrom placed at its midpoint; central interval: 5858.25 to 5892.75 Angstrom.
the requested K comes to 2.0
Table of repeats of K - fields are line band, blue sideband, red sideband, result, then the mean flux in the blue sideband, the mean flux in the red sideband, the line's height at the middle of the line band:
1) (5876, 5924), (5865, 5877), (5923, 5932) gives 3.1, 7.6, 7.82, 7.71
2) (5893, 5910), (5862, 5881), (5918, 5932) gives 1.6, 7.72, 7.71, 7.71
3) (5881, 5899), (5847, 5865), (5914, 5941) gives 2.6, 7.89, 7.62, 7.76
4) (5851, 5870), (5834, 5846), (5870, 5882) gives 0.3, 8.01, 7.78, 7.88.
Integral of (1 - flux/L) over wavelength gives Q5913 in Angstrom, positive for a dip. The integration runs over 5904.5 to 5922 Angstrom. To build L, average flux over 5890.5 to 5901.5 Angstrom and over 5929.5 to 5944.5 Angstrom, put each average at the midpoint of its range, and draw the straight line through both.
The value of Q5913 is -1.9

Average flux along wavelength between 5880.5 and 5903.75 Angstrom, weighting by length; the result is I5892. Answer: 6.73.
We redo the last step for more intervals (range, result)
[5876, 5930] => 7.31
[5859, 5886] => 7.66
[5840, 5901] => 7.45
